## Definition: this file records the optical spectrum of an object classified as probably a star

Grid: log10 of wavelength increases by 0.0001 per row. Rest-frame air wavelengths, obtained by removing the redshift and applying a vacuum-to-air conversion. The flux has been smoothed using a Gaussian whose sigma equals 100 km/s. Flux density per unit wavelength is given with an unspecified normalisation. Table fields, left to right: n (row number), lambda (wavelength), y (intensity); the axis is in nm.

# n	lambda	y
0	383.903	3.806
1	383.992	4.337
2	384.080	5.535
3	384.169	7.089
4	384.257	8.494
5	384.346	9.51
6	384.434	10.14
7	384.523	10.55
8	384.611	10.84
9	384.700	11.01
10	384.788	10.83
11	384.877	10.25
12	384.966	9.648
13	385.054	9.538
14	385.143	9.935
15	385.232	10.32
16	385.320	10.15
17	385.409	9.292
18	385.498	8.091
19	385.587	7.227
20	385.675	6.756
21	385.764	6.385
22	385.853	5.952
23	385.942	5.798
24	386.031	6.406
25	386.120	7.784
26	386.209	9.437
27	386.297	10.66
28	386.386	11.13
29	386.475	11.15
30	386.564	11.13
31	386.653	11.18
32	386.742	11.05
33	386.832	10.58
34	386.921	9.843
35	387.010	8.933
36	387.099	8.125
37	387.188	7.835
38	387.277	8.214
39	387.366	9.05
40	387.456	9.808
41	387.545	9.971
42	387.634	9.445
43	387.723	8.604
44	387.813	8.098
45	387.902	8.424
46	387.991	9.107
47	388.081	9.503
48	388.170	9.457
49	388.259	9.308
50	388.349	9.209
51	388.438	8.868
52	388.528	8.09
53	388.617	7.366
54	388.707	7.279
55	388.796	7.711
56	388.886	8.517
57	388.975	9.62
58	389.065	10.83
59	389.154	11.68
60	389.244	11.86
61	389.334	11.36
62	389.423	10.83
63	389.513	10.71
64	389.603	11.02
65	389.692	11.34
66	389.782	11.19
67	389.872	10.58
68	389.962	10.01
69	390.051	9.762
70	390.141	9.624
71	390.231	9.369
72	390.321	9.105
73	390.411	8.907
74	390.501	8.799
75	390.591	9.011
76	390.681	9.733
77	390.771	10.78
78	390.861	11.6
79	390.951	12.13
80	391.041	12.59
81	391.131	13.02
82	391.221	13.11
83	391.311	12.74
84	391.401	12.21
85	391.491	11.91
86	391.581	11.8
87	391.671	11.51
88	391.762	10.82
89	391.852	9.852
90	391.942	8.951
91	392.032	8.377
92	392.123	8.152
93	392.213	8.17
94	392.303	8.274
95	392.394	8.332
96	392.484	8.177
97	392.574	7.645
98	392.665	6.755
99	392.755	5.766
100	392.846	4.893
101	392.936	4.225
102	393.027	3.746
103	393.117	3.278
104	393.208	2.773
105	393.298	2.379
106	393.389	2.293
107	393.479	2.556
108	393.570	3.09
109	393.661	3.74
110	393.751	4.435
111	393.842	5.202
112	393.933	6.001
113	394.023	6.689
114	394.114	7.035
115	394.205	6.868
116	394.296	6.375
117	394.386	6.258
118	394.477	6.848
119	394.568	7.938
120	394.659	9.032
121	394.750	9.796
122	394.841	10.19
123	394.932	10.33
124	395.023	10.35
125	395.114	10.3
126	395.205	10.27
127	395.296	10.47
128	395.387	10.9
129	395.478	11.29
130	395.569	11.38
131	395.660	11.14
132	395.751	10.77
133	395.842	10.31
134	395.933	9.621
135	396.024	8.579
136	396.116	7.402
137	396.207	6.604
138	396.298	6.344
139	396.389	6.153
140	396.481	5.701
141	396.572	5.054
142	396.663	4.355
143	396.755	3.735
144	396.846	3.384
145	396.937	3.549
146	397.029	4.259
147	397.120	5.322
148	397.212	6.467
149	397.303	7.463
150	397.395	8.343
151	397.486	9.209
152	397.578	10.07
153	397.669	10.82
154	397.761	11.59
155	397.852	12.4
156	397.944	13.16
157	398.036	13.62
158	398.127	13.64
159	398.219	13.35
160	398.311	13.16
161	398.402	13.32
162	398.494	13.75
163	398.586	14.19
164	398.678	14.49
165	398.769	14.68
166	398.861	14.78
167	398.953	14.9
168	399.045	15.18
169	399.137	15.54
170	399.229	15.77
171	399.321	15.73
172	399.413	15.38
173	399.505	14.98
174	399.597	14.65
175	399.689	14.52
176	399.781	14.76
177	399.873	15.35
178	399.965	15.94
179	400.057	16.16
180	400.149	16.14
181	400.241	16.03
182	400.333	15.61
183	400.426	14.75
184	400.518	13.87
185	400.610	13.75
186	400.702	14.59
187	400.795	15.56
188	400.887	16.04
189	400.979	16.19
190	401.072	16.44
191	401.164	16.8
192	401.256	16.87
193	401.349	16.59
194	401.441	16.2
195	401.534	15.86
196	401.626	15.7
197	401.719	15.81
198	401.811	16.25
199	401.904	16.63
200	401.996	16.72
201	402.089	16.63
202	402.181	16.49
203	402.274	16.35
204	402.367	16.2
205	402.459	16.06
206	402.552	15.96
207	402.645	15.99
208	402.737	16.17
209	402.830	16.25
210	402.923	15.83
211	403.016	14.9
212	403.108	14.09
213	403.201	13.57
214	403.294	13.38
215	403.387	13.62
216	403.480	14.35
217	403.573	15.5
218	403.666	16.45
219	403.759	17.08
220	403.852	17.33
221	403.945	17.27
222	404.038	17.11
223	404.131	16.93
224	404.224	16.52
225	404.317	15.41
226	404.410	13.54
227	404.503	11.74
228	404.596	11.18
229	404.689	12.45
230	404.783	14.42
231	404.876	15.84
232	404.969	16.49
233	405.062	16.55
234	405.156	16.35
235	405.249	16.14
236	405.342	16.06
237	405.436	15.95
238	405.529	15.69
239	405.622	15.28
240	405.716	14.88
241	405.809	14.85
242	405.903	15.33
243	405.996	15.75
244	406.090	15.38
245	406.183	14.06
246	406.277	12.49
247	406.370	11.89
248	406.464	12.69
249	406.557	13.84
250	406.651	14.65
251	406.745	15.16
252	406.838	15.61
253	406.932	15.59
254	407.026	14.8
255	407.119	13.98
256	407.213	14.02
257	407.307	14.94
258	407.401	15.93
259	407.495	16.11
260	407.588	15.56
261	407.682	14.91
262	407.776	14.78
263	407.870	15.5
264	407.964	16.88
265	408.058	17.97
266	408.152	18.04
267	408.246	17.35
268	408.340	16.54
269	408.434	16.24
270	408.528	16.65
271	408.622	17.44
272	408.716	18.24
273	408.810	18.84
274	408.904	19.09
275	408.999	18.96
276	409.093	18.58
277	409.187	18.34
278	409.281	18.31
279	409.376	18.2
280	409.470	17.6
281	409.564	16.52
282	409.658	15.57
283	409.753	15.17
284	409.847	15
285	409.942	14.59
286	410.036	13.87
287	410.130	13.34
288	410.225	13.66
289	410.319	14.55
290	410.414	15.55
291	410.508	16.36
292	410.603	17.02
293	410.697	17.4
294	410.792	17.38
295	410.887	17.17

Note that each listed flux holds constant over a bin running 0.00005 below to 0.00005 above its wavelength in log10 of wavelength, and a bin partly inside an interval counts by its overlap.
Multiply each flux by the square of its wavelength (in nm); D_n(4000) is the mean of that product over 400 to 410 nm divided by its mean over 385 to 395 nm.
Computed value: 1.96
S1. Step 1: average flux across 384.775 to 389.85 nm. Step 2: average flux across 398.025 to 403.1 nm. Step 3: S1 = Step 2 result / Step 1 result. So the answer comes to 1.65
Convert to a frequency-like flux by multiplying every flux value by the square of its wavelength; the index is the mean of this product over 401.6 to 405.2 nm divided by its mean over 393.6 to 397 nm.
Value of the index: 2.11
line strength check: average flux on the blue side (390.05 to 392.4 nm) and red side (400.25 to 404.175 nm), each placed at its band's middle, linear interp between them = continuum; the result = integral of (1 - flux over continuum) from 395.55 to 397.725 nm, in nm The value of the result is 0.95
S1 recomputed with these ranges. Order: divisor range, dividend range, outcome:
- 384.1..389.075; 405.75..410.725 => 1.75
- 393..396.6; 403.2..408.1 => 2.08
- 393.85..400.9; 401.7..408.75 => 1.42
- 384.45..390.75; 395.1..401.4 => 1.27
